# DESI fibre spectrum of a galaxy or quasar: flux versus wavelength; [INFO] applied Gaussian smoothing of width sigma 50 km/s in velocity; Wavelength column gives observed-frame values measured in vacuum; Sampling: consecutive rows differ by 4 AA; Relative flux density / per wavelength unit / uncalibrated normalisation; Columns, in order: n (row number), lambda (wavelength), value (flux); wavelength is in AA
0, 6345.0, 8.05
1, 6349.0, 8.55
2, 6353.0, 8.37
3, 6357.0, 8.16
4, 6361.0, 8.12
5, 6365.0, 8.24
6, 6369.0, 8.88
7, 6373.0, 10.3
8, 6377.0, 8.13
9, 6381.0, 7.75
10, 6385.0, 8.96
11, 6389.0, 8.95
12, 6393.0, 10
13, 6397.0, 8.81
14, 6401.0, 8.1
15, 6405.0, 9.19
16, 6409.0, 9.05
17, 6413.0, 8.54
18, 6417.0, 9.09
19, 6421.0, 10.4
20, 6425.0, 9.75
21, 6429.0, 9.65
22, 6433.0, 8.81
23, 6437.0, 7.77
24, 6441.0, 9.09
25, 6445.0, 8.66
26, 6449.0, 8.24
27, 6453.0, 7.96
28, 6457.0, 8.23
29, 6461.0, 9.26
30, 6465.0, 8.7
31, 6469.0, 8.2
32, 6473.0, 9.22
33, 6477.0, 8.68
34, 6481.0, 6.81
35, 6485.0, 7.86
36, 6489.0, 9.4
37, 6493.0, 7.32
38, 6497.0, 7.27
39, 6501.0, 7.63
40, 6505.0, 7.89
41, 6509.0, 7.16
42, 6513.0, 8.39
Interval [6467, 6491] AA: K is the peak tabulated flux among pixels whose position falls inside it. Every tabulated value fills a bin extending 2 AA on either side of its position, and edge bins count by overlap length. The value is 9.4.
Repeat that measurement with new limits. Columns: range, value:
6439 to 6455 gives 9.09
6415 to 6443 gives 10.4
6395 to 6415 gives 9.19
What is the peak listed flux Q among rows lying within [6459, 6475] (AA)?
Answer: 9.26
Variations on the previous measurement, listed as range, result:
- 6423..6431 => 9.75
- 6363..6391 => 10.3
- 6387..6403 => 10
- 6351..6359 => 8.37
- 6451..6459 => 8.23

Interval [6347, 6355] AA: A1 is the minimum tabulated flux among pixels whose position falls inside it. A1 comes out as 8.37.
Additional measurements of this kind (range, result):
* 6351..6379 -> 8.12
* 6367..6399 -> 7.75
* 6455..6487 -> 6.81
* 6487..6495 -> 7.32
